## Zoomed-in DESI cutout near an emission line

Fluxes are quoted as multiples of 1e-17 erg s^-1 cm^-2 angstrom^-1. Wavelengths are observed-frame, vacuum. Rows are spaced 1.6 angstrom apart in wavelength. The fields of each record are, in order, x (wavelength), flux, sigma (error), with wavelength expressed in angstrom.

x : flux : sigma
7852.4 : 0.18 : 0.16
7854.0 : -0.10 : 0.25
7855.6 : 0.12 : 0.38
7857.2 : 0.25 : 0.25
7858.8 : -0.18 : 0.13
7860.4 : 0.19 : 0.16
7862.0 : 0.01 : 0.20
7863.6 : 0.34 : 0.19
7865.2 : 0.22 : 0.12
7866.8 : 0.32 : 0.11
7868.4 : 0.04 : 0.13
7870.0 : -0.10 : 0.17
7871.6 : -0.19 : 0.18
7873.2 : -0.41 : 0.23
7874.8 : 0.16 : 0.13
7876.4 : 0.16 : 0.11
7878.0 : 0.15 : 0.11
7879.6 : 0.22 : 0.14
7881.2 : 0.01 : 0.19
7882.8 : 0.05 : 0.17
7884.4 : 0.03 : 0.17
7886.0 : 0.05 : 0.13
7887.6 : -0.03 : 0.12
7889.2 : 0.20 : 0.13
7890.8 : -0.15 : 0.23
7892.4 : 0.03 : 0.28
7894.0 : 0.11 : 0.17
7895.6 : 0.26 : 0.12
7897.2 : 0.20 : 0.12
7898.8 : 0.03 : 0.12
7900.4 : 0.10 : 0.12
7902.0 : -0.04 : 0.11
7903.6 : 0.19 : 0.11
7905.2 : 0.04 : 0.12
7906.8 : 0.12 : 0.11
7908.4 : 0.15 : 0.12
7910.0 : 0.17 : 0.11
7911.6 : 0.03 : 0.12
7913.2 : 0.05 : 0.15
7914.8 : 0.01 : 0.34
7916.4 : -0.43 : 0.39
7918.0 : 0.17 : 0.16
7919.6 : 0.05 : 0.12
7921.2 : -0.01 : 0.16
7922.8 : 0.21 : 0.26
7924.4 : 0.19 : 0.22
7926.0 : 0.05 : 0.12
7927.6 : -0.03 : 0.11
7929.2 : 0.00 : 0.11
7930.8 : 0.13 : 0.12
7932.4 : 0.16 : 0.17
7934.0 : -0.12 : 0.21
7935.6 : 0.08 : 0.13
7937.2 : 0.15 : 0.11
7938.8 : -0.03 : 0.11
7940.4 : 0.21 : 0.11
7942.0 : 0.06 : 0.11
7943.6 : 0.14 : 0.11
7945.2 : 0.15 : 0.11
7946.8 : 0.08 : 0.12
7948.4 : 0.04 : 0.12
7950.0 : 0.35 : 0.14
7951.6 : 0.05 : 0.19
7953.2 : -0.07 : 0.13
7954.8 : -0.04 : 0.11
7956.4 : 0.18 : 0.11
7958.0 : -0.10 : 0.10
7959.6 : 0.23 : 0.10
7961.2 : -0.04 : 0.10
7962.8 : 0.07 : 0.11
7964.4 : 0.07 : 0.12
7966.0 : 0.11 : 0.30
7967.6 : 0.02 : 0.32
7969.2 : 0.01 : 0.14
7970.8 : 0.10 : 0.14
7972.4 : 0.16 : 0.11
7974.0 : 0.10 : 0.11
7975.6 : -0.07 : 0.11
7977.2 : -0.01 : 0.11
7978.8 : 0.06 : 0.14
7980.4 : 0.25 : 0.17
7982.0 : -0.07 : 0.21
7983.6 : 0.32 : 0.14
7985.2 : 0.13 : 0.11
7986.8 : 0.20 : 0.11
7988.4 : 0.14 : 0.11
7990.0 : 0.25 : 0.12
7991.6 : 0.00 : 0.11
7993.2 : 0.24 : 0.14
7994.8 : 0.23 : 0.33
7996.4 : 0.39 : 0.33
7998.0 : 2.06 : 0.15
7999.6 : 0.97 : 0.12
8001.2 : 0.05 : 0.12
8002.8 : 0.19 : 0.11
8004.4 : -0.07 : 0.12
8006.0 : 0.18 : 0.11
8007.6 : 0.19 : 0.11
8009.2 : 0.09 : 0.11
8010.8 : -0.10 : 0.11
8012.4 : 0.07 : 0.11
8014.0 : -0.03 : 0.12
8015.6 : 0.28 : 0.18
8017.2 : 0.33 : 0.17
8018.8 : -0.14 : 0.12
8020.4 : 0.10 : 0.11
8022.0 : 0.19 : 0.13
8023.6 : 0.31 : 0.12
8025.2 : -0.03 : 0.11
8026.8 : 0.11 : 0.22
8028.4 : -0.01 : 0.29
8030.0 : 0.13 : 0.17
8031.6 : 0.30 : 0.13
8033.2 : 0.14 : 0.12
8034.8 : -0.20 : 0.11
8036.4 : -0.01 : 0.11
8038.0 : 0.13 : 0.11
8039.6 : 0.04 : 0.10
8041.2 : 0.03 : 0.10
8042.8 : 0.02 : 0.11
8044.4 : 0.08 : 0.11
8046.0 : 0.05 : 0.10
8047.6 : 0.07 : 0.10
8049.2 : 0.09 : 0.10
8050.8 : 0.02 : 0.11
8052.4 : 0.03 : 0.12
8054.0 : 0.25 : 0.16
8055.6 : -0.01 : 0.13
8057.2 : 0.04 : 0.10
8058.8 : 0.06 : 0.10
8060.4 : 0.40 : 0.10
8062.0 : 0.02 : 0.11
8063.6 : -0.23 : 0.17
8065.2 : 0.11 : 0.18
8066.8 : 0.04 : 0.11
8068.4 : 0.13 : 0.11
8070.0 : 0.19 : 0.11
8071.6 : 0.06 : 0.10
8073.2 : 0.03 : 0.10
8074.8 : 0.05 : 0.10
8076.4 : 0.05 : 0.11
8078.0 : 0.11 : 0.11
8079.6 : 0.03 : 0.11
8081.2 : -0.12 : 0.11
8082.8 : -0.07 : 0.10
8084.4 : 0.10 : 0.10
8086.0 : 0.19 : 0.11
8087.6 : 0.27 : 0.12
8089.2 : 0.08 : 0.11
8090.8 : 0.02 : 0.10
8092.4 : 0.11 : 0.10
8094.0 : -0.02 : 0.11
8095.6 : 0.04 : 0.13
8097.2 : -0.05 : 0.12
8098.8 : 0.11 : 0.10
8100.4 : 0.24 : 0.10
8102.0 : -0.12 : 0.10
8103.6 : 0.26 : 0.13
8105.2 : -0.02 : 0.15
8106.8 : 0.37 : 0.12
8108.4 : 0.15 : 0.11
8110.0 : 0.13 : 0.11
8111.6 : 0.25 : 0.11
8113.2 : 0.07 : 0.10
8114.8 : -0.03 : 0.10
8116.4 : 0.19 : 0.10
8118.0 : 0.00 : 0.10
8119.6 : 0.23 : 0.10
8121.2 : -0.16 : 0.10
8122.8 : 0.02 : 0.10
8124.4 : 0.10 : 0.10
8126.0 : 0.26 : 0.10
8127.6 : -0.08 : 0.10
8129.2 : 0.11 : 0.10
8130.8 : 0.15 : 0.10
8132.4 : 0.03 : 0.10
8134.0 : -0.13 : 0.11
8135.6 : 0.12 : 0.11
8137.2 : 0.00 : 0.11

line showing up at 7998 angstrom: H-alpha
